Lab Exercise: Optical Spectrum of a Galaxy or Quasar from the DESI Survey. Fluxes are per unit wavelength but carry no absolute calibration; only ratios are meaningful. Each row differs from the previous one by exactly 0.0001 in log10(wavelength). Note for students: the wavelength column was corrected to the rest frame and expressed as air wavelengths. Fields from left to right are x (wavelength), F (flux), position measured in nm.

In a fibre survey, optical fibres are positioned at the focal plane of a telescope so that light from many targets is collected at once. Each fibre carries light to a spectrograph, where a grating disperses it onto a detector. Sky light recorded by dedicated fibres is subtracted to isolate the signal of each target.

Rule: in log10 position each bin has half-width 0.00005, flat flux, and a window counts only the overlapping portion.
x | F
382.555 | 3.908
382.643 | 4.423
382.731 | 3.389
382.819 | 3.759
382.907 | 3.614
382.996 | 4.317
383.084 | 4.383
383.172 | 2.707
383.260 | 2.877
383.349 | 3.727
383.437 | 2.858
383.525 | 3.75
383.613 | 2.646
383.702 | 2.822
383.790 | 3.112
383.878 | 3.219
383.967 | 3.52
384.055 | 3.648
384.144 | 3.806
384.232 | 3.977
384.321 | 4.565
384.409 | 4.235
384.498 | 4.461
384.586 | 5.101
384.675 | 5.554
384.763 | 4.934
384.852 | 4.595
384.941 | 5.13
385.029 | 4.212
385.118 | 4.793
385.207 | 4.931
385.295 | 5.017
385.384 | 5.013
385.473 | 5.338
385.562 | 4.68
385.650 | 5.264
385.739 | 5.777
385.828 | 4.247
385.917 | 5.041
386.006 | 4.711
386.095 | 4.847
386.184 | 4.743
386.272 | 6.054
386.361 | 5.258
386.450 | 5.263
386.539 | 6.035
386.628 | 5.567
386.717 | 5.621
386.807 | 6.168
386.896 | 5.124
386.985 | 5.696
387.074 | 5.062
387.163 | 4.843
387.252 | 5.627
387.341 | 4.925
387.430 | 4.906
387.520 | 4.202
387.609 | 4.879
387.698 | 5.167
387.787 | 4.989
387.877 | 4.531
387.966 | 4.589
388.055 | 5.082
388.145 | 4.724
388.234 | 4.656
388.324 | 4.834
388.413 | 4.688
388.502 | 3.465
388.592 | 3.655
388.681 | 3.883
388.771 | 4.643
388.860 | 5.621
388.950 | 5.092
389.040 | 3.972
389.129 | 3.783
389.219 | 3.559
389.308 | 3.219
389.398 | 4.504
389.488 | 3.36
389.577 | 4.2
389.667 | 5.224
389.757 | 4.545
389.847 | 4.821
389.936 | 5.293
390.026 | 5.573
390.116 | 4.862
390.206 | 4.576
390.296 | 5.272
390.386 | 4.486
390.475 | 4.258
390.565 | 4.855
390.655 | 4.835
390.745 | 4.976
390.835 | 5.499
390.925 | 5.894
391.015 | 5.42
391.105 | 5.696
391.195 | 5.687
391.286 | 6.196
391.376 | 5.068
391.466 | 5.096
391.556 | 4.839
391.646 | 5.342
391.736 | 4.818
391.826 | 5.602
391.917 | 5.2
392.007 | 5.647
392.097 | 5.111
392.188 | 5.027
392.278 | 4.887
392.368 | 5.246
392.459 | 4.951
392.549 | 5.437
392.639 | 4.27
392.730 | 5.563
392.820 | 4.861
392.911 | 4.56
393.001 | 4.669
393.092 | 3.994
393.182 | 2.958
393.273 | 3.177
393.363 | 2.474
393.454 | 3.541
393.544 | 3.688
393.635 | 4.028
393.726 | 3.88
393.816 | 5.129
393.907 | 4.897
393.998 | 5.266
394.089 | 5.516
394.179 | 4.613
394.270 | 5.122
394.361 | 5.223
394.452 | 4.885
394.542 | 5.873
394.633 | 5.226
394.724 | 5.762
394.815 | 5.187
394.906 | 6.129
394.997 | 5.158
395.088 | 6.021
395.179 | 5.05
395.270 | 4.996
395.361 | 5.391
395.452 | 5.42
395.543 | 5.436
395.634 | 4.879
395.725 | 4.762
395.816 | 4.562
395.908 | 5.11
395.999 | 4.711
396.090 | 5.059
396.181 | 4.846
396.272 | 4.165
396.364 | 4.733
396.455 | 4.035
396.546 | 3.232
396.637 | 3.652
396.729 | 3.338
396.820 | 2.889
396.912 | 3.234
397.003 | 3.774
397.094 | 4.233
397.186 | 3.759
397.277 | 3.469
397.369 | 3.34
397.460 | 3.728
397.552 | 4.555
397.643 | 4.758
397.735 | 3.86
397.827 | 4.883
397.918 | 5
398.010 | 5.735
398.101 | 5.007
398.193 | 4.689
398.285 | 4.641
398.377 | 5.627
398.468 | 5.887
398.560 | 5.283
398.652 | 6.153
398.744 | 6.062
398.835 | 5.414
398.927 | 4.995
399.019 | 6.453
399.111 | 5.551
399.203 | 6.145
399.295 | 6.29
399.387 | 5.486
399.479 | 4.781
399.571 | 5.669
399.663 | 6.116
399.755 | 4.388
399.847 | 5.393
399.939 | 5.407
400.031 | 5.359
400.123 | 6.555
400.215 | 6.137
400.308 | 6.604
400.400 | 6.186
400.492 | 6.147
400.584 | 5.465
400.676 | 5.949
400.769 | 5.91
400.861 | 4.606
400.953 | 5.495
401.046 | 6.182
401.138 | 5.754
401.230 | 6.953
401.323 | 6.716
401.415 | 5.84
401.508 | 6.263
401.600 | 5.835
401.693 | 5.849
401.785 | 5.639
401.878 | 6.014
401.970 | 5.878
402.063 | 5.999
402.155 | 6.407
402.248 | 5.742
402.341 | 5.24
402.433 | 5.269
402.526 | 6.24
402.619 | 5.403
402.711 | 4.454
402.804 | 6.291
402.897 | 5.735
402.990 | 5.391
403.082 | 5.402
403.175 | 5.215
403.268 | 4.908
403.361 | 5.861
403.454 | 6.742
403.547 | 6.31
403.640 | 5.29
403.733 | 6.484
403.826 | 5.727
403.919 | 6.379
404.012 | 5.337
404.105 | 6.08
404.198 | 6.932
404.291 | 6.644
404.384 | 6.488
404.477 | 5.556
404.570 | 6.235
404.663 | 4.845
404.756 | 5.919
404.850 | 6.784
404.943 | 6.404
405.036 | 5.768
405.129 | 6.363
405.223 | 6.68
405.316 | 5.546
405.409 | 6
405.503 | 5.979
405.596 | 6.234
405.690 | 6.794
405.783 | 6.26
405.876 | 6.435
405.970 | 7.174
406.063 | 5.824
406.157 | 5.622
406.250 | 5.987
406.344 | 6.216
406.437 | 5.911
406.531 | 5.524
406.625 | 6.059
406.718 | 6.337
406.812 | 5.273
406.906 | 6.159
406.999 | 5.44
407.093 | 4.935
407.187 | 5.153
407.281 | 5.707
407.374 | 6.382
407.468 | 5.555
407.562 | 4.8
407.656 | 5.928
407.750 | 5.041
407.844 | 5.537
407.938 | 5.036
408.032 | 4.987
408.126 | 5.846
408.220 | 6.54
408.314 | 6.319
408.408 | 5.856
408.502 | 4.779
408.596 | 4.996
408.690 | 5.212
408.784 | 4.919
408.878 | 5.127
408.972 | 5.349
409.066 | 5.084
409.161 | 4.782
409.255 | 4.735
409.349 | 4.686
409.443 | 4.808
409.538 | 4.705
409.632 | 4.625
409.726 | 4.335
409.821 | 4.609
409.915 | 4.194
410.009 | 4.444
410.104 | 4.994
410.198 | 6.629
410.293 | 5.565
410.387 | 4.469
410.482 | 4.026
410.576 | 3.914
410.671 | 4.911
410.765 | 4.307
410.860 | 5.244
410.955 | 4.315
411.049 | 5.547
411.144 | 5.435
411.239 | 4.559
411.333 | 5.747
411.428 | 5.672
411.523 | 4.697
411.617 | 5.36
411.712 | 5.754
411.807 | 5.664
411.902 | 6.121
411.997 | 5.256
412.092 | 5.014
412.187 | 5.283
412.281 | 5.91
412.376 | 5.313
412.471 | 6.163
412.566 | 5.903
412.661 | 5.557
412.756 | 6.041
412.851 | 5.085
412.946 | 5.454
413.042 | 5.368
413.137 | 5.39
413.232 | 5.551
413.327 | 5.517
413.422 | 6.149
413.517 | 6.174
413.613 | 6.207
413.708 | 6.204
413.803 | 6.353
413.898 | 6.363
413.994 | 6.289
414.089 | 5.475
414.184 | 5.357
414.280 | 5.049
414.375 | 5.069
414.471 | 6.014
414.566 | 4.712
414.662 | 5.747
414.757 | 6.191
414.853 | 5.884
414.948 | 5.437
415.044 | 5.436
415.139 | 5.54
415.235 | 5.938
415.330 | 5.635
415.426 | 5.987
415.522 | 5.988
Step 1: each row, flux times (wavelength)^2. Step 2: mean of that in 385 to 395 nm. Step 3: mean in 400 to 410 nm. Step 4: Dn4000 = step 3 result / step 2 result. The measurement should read 1.27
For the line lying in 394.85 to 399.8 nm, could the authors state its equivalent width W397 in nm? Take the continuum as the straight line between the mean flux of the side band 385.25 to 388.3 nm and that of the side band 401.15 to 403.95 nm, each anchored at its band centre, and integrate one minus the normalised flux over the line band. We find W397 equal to 0.65 nm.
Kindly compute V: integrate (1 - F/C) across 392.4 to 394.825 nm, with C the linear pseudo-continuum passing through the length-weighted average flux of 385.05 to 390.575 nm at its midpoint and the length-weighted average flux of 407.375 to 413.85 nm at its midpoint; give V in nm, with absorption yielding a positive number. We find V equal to 0.16 nm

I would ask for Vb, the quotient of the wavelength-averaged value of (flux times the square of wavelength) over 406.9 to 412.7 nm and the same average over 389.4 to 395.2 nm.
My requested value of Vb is 1.16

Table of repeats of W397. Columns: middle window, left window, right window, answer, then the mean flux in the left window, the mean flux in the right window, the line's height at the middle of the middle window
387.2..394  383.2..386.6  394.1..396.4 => 0.18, 4.47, 5.14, 4.84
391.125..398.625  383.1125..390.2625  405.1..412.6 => 0.24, 4.58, 5.43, 4.89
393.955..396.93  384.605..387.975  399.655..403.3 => 0.35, 5.09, 5.76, 5.49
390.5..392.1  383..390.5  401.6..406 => -0.12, 4.58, 5.96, 4.95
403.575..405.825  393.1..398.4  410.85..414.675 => -0.46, 4.55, 5.56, 5.08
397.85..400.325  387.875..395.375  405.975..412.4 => -0.28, 4.8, 5.29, 5.01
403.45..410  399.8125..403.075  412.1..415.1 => 0.11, 5.83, 5.69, 5.77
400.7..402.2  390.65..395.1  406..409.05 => -0.18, 4.96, 5.58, 5.32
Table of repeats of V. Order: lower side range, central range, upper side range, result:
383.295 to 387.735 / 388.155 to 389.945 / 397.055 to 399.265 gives 0.16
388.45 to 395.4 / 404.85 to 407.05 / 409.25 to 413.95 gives -0.40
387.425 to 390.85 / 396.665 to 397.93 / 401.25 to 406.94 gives 0.35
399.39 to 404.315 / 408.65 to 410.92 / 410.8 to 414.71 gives 0.33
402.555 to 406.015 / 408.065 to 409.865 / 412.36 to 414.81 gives 0.23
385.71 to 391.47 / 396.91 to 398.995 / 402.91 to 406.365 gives 0.31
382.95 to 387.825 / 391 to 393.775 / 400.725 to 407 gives 0.21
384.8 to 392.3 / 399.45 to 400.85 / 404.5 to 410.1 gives -0.10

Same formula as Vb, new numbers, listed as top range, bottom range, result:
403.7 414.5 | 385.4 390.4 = 1.28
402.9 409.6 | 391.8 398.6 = 1.30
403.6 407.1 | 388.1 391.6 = 1.38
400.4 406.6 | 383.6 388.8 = 1.37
